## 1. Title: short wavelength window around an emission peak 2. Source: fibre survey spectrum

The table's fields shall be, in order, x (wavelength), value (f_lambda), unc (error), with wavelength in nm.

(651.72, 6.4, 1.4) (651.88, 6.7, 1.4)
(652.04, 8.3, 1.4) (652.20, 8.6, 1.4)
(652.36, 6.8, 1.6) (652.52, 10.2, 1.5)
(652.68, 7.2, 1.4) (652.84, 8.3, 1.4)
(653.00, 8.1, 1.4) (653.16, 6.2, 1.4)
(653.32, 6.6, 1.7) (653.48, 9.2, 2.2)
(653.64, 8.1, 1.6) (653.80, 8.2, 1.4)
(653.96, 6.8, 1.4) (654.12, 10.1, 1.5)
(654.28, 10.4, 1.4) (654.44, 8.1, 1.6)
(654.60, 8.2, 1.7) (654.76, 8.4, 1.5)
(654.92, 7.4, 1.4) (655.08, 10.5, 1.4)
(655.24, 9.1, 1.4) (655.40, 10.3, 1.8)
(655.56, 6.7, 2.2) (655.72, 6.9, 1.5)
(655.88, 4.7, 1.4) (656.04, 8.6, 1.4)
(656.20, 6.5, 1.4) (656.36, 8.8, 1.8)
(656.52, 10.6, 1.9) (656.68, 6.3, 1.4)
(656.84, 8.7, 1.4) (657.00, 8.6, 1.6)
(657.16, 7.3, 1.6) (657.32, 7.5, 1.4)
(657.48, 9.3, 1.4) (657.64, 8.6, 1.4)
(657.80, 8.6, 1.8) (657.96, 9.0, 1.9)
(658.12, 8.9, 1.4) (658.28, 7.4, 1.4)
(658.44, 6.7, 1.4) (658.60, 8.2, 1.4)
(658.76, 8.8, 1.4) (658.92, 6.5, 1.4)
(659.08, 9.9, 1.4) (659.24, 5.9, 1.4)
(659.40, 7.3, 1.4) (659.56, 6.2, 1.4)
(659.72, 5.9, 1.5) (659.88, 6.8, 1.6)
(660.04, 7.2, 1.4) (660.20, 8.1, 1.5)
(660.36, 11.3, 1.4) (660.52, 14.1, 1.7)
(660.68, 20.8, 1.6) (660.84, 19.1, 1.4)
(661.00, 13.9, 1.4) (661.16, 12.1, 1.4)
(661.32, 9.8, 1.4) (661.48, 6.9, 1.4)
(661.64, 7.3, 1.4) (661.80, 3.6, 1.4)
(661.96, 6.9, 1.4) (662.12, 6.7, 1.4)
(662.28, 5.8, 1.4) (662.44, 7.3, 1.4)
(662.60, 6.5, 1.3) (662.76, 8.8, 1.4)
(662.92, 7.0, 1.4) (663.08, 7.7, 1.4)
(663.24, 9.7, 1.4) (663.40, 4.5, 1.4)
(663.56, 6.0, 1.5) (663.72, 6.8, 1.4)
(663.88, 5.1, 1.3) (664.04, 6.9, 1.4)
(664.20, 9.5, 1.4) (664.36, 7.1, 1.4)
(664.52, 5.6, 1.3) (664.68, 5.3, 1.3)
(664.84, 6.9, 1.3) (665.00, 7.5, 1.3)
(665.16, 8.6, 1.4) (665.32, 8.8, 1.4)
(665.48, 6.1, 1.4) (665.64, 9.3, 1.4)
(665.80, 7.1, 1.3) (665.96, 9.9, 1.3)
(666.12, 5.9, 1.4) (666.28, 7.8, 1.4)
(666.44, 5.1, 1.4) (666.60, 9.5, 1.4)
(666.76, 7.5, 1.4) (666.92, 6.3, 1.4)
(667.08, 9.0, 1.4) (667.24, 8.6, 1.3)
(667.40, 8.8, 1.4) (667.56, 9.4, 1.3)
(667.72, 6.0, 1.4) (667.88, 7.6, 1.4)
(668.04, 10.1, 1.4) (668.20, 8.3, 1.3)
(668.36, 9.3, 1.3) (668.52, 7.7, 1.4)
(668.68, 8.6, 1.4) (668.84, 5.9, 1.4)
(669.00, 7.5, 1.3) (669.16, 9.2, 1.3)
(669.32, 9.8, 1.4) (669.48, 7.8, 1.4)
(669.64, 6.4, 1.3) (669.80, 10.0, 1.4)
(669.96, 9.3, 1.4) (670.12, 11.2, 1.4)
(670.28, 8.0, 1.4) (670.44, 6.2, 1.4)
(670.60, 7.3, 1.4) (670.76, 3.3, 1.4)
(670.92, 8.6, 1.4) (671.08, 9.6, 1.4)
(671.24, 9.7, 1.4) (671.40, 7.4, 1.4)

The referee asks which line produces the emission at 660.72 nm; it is Hbeta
